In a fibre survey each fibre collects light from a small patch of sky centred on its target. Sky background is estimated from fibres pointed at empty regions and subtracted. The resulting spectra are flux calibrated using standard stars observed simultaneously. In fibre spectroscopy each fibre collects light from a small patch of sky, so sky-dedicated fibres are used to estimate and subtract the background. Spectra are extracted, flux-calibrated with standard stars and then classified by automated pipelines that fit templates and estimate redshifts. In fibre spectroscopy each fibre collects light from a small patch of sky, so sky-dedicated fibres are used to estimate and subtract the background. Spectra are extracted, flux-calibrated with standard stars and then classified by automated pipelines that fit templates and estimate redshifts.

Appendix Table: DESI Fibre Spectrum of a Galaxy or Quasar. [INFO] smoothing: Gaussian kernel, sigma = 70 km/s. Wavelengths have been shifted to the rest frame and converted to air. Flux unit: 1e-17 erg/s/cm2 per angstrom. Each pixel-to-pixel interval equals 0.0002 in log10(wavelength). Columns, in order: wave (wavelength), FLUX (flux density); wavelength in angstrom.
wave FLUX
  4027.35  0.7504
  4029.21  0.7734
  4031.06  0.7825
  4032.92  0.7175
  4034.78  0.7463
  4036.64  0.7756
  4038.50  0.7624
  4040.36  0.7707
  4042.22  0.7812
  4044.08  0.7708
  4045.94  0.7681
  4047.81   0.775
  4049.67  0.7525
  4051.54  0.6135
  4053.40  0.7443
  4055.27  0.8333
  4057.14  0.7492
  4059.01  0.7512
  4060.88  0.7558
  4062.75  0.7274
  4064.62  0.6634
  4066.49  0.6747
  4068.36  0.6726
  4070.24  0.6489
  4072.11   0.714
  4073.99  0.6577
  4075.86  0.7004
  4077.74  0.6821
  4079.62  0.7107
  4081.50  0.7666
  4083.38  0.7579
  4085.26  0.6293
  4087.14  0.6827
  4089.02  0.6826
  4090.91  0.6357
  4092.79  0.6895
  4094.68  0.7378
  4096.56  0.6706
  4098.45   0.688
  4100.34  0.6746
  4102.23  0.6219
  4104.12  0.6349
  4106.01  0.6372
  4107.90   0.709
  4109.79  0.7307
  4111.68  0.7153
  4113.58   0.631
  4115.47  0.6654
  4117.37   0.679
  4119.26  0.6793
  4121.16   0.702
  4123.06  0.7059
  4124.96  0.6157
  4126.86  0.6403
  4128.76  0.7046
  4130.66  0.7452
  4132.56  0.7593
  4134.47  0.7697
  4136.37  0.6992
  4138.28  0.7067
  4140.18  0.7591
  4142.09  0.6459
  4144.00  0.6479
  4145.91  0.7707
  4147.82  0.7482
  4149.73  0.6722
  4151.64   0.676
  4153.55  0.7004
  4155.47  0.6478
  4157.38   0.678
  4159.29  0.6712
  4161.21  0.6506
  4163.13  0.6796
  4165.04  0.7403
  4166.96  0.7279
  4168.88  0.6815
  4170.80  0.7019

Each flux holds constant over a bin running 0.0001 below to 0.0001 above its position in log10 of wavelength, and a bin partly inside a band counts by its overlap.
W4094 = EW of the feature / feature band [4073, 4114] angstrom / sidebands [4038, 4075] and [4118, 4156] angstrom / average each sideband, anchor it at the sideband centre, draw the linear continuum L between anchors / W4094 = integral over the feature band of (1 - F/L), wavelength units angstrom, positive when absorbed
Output 1.78 angstrom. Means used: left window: 0.729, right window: 0.7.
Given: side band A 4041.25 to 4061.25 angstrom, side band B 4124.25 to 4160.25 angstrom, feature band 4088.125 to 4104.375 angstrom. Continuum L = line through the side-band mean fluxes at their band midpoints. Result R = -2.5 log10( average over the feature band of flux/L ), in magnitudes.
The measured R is 0.09 mag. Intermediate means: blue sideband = 0.754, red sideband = 0.698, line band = 0.672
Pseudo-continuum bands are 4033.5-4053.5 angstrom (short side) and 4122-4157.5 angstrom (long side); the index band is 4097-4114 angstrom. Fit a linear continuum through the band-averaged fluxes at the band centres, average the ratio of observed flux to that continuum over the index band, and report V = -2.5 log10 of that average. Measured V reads 0.07 mag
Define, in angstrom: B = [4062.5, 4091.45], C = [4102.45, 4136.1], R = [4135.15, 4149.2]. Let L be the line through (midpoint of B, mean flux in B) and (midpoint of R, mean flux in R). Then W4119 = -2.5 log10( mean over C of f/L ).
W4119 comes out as 0.02 mag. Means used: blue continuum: 0.688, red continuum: 0.711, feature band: 0.689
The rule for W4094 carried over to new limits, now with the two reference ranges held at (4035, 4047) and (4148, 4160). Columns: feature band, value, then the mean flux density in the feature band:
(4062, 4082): 1.5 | 0.691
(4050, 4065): 0.5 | 0.733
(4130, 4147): -0.7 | 0.722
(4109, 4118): 0.4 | 0.683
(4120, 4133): 0.1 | 0.693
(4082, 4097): 0.9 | 0.689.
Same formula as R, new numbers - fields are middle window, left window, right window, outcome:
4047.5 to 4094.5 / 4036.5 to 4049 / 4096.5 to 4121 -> 0.03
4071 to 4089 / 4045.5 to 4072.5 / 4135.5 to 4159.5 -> 0.03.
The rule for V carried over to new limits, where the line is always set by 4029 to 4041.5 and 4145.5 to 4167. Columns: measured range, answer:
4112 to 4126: 0.07 mag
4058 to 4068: 0.05 mag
